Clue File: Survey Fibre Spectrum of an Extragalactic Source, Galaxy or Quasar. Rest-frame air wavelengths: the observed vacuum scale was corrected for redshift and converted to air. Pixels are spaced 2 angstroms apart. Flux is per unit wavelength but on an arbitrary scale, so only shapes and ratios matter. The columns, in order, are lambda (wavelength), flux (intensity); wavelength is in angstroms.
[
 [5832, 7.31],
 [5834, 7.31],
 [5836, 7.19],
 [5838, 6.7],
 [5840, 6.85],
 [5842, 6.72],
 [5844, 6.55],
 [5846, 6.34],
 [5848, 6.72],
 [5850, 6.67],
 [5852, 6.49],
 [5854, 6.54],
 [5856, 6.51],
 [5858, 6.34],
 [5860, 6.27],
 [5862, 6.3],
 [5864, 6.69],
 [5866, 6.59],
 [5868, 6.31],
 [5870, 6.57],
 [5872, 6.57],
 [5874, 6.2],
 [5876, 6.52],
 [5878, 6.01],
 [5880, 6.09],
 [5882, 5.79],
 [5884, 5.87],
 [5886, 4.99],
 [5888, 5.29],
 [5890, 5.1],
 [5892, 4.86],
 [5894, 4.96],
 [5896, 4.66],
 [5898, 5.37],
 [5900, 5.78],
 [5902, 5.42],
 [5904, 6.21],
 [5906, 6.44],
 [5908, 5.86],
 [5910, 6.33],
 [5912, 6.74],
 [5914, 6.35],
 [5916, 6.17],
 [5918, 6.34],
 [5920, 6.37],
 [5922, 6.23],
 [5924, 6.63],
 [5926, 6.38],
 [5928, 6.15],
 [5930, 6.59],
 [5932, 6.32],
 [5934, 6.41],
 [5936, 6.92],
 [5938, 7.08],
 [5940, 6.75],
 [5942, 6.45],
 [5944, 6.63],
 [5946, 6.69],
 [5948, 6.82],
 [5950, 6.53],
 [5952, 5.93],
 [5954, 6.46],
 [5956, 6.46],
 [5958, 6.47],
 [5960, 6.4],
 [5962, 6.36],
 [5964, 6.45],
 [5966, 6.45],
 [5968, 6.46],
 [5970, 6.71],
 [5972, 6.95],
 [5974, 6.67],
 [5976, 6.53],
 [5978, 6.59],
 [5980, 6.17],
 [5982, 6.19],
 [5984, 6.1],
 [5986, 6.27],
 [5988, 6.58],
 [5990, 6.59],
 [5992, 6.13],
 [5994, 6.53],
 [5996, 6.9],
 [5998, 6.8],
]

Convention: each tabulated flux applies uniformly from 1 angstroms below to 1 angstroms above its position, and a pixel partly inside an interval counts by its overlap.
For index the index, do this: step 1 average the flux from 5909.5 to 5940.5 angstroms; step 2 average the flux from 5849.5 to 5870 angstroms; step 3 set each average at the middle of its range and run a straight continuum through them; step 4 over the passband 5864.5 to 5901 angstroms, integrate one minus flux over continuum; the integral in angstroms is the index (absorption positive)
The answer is 4.0 angstroms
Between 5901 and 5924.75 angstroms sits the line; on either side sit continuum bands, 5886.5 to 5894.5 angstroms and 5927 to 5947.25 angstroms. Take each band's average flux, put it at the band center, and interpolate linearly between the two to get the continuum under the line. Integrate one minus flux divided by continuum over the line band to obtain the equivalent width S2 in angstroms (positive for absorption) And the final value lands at -1.9 angstroms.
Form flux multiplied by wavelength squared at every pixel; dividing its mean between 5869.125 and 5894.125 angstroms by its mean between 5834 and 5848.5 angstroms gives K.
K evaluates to 0.87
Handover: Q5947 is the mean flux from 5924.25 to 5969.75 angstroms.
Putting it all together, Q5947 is 6.51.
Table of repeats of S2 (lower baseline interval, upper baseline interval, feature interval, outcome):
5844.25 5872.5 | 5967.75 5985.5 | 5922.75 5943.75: -0.3 angstroms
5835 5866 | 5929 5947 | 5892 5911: 2.9 angstroms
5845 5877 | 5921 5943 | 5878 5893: 2.4 angstroms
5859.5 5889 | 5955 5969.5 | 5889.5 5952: 1.2 angstroms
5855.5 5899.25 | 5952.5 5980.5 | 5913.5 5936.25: -0.6 angstroms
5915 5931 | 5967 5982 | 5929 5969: -0.5 angstroms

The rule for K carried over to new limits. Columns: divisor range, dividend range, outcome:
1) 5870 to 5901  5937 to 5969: 1.18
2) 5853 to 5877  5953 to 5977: 1.05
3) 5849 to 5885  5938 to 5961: 1.06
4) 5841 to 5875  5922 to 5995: 1.03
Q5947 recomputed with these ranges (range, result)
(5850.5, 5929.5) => 6.07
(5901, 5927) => 6.27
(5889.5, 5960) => 6.21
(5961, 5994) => 6.45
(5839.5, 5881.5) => 6.46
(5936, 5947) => 6.74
